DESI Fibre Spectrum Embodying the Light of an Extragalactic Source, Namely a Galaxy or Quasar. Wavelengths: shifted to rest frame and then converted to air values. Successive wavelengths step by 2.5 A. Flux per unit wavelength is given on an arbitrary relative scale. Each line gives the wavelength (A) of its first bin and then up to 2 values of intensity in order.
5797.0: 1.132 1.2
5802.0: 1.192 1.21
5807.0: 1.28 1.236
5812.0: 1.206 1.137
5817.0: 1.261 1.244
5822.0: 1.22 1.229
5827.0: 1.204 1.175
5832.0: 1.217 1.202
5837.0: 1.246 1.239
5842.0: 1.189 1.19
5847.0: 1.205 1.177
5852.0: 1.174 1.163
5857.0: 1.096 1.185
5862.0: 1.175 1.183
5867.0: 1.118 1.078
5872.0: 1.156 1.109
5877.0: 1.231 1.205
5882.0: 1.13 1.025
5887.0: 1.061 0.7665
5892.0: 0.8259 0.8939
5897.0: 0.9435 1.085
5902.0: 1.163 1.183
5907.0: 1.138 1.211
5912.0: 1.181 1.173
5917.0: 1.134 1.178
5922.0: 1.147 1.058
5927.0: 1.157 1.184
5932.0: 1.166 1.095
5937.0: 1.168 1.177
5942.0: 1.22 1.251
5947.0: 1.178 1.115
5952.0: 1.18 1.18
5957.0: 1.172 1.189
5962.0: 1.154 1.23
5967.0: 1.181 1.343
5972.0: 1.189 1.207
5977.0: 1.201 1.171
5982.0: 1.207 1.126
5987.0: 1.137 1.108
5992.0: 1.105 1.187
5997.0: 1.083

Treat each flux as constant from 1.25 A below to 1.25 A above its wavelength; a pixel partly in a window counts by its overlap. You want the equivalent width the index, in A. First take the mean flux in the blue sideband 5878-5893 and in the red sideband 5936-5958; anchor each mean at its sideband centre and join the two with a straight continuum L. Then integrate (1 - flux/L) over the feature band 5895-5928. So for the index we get -1.4 A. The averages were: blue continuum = 1.01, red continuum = 1.18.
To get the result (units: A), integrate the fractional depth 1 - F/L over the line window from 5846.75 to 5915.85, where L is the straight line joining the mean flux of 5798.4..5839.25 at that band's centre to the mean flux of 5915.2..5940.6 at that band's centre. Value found 4.1 A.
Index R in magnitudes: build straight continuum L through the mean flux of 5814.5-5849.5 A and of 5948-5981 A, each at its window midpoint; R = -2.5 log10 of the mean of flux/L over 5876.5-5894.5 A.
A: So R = 0.18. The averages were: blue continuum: 1.21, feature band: 1.02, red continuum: 1.19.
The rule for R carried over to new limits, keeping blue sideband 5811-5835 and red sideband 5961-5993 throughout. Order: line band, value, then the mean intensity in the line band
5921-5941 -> 0.04 mag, 1.14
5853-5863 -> 0.04 mag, 1.15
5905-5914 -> 0.02 mag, 1.18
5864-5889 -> 0.08 mag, 1.12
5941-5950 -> -0.01 mag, 1.2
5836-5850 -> 0.00 mag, 1.21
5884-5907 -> 0.19 mag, 1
